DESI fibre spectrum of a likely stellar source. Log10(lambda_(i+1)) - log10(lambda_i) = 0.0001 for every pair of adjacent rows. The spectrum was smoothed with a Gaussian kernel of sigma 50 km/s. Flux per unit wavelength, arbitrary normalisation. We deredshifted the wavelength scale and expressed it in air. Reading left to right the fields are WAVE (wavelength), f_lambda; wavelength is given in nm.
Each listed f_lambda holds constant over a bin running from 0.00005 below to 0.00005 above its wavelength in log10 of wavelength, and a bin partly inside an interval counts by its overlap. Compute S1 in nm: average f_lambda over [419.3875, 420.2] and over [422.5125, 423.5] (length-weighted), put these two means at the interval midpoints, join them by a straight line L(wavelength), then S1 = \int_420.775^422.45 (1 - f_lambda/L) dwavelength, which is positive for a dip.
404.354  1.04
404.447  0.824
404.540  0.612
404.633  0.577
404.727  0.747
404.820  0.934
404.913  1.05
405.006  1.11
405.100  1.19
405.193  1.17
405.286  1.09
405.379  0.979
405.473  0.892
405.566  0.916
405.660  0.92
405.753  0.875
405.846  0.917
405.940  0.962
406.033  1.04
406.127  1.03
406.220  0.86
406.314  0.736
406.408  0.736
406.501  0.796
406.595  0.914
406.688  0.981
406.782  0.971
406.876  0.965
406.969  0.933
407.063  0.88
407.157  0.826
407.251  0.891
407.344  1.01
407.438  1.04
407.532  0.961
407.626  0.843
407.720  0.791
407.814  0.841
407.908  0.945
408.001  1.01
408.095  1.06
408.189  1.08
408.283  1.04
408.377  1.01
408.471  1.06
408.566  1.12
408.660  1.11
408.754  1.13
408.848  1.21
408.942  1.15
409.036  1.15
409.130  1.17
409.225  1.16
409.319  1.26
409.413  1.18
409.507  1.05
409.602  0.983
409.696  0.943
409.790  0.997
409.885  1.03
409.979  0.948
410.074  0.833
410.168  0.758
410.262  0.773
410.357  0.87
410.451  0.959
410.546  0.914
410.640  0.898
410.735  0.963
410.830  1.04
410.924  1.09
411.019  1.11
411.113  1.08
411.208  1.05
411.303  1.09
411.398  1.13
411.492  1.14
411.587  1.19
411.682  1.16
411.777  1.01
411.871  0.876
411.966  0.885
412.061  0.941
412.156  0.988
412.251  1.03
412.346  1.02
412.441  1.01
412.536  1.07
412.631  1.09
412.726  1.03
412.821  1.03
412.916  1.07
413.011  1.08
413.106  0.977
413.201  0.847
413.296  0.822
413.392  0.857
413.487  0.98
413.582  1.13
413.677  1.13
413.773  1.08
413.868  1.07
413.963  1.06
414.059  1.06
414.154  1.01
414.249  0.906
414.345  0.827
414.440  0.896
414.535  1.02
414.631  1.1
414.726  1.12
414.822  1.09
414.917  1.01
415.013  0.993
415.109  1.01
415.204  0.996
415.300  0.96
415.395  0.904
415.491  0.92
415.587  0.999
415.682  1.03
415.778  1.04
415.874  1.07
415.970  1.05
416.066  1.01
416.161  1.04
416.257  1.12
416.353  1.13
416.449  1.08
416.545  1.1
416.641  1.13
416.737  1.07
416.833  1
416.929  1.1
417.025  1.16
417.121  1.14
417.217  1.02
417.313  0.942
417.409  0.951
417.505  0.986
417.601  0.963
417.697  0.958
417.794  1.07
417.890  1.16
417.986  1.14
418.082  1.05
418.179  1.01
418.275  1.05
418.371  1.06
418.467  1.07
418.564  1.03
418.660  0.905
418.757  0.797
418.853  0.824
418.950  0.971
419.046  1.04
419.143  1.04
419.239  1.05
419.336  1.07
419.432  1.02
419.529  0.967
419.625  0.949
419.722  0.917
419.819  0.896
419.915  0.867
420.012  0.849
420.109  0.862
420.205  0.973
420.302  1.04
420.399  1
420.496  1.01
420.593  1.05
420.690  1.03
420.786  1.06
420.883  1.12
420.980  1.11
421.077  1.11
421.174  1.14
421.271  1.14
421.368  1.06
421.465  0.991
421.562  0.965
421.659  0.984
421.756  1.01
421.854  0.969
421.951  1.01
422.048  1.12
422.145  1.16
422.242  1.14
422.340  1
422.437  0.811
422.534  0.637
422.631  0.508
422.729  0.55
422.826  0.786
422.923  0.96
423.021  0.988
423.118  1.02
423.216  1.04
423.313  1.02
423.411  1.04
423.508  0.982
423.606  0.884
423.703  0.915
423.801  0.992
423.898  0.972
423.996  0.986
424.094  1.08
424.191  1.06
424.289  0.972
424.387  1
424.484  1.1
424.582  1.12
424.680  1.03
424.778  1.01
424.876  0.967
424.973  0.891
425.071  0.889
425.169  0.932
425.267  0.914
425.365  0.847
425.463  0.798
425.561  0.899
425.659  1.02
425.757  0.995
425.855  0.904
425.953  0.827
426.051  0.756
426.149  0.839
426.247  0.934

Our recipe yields -0.312 nm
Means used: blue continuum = 0.919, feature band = 1.05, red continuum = 0.866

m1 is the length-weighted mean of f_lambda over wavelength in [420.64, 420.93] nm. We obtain 1.07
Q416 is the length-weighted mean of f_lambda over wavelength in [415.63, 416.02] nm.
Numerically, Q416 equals 1.05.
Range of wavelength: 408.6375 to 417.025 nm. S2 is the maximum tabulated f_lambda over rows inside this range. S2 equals 1.26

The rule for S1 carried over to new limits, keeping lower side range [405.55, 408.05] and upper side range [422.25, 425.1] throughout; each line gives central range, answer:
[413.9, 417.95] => -0.44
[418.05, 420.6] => -0.11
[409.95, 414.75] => -0.41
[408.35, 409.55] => -0.29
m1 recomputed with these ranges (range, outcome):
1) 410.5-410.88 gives 0.956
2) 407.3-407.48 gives 1.02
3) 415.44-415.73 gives 0.982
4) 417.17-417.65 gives 0.974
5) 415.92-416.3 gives 1.05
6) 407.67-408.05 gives 0.899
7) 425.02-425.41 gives 0.895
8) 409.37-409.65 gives 1.07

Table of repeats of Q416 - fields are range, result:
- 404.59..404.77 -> 0.659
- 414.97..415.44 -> 0.974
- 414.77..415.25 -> 1.02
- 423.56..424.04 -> 0.95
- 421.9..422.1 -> 1.07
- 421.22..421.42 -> 1.1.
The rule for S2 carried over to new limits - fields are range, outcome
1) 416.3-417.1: 1.16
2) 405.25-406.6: 1.09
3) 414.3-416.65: 1.13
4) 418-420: 1.07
